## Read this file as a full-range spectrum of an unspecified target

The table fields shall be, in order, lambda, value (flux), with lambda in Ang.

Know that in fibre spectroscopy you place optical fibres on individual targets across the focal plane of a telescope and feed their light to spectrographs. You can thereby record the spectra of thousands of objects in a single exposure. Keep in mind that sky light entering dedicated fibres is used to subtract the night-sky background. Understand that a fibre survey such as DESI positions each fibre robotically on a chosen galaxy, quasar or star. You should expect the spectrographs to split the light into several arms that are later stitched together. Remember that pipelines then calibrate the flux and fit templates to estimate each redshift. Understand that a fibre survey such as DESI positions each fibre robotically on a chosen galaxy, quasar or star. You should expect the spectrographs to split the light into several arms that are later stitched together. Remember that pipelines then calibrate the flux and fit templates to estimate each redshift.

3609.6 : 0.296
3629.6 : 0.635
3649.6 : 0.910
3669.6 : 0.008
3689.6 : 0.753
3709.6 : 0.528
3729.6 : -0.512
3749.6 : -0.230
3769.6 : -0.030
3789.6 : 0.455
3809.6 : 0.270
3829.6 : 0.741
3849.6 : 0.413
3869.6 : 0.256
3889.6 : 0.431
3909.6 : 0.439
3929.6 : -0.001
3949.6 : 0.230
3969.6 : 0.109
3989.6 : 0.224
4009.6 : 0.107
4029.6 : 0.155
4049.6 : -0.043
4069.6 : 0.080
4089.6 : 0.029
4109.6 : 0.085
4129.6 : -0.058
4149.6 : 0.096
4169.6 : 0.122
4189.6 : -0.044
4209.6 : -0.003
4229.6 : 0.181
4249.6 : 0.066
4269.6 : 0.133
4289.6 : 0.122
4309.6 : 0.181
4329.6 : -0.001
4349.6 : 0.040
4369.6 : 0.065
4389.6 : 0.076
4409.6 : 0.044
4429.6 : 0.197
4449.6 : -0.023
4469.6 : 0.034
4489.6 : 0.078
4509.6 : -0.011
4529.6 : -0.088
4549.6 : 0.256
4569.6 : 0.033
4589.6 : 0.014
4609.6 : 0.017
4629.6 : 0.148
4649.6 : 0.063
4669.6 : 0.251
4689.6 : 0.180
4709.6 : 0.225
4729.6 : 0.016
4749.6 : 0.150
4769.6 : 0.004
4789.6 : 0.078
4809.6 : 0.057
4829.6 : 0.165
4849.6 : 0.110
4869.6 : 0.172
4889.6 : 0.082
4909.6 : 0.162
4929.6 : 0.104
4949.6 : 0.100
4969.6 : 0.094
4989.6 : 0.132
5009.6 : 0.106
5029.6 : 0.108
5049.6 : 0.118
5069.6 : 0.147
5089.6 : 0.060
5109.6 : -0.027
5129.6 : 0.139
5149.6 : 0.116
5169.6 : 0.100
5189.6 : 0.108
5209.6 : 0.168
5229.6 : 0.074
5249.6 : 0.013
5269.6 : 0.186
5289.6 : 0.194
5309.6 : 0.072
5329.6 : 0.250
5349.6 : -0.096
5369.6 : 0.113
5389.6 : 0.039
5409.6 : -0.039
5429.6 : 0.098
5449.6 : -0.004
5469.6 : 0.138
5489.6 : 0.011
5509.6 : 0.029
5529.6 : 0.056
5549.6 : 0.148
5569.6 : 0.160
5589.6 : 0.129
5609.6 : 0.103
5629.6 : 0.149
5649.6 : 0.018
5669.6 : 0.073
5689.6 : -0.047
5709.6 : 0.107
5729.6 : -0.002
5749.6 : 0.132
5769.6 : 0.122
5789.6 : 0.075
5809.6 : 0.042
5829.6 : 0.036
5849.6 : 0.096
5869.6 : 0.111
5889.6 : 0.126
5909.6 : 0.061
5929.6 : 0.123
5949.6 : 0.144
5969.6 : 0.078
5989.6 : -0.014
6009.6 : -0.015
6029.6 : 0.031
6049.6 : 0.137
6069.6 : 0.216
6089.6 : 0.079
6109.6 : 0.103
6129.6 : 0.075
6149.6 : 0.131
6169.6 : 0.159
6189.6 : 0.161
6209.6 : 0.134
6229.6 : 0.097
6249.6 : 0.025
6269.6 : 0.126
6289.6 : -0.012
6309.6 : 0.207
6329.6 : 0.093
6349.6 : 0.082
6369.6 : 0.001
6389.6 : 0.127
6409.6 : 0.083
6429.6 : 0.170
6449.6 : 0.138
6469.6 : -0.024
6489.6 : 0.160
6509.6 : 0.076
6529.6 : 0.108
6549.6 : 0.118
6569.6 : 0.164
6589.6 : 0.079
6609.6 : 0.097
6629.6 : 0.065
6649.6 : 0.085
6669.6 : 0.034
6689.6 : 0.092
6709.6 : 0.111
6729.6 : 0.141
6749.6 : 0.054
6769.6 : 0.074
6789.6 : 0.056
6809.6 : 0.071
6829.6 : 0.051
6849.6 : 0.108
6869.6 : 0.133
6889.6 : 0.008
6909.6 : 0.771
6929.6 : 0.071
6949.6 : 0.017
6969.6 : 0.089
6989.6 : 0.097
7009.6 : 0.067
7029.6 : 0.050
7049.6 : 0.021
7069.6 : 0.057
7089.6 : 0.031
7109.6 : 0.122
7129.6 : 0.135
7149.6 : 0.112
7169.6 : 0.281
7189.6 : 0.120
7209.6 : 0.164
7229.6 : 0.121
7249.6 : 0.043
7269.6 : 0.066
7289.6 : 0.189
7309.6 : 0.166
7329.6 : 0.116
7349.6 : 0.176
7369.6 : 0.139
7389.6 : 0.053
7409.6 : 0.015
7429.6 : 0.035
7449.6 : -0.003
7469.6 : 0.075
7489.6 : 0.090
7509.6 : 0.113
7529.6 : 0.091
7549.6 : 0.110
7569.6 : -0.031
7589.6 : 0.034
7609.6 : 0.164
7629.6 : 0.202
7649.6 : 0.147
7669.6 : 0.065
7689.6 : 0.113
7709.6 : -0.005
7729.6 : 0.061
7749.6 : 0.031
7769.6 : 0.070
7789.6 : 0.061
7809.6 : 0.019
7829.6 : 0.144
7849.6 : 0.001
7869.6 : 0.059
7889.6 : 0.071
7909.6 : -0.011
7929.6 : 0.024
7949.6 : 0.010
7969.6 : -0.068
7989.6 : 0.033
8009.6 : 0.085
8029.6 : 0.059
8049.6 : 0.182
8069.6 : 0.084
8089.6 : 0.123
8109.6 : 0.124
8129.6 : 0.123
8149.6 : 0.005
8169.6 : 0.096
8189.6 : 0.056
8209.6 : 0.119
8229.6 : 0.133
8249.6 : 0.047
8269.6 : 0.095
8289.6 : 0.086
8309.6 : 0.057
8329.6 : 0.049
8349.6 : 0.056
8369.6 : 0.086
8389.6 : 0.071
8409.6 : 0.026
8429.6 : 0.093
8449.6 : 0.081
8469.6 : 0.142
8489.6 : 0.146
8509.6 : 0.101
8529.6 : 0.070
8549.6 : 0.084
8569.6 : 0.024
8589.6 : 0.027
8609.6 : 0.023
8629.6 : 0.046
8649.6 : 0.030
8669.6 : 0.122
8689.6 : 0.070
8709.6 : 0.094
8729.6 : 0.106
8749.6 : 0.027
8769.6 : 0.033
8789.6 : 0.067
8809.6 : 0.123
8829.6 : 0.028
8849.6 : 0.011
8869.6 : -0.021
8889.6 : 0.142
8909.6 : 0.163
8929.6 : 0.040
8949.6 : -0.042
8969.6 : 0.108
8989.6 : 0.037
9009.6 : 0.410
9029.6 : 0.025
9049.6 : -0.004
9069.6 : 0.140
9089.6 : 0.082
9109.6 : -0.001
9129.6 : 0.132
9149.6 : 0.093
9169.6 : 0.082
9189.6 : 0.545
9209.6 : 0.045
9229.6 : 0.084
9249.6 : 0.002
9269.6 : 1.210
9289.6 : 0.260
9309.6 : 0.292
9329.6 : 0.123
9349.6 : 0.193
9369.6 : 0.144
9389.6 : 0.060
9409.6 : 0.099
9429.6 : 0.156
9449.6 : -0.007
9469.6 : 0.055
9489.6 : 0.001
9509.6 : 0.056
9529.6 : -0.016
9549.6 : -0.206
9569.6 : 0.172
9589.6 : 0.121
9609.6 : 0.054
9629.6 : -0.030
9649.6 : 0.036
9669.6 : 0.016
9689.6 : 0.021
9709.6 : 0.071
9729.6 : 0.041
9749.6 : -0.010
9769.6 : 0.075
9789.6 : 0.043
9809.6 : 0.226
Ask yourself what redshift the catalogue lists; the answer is 0.852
